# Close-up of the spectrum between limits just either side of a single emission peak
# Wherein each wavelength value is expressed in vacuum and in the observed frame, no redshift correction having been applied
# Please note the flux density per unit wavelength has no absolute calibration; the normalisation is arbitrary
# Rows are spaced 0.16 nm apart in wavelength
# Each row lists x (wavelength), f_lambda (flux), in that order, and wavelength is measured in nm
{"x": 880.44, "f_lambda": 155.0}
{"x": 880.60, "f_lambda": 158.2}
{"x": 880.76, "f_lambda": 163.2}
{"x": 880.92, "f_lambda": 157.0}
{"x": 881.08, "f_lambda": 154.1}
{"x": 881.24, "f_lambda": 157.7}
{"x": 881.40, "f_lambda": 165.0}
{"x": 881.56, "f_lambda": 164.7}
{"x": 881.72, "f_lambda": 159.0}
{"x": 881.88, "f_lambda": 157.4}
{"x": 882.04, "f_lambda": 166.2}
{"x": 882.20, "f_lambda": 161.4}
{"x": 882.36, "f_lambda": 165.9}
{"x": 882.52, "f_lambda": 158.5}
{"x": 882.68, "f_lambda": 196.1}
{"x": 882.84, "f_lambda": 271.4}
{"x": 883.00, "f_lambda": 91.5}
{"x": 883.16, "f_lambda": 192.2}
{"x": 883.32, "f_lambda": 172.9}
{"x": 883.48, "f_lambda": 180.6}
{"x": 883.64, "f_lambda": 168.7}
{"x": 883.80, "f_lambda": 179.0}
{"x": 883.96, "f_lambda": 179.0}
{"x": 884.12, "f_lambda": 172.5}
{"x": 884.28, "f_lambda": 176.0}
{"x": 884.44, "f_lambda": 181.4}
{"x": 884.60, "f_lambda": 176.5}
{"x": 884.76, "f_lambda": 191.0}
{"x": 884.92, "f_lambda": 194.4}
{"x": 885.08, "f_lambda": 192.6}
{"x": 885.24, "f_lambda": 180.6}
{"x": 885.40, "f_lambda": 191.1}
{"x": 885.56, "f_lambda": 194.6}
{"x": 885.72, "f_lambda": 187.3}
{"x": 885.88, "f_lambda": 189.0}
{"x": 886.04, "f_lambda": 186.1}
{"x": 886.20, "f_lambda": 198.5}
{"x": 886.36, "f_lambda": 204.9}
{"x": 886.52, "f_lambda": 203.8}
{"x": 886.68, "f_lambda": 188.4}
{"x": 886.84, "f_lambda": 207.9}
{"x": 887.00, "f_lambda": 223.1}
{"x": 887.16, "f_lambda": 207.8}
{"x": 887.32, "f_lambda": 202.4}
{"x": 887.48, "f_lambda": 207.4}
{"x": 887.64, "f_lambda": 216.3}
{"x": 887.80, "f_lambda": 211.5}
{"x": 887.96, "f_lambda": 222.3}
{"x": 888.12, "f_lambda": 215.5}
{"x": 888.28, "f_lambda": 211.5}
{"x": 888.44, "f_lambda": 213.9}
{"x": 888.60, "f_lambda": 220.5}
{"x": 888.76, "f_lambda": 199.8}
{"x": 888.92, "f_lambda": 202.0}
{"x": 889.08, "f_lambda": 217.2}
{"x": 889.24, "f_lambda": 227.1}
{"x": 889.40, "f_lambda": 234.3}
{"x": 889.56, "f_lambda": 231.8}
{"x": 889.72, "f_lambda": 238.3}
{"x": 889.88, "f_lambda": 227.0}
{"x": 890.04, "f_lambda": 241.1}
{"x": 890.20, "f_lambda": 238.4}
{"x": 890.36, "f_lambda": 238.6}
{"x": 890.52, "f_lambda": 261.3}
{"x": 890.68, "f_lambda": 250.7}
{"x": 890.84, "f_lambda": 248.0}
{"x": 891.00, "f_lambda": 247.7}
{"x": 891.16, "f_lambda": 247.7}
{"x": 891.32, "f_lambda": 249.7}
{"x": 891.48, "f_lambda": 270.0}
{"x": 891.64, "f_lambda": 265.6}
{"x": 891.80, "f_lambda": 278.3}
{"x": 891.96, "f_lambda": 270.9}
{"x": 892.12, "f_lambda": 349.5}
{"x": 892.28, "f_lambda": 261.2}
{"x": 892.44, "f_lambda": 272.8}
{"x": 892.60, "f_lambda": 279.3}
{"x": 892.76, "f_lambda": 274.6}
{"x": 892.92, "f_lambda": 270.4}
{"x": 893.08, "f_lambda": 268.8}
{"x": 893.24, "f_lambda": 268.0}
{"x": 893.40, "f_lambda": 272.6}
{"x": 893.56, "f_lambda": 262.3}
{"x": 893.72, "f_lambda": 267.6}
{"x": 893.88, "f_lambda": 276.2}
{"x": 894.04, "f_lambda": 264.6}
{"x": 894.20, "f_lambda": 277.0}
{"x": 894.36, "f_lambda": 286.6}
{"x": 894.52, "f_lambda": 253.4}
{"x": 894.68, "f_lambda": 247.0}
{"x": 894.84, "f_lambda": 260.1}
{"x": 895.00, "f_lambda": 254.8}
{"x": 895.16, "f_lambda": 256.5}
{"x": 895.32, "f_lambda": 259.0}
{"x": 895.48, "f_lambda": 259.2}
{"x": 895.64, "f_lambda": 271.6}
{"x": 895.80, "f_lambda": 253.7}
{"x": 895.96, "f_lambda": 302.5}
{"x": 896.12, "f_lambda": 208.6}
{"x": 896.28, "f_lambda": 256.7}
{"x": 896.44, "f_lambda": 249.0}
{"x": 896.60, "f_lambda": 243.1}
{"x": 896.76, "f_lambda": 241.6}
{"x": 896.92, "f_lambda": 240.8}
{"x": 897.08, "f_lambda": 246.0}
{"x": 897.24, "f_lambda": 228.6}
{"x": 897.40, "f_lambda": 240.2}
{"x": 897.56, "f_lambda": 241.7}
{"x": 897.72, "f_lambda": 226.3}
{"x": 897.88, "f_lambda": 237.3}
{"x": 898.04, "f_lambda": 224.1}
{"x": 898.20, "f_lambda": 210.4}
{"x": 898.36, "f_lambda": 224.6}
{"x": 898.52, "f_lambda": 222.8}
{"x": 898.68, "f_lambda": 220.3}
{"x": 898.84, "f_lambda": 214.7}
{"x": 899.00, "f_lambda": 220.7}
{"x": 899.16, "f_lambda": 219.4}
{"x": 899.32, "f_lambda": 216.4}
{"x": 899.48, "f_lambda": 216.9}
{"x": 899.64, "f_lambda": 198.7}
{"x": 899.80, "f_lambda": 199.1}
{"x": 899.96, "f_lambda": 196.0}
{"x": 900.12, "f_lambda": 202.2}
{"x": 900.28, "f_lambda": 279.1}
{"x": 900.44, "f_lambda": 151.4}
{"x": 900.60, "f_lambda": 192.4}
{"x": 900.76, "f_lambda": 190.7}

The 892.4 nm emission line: Mg II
